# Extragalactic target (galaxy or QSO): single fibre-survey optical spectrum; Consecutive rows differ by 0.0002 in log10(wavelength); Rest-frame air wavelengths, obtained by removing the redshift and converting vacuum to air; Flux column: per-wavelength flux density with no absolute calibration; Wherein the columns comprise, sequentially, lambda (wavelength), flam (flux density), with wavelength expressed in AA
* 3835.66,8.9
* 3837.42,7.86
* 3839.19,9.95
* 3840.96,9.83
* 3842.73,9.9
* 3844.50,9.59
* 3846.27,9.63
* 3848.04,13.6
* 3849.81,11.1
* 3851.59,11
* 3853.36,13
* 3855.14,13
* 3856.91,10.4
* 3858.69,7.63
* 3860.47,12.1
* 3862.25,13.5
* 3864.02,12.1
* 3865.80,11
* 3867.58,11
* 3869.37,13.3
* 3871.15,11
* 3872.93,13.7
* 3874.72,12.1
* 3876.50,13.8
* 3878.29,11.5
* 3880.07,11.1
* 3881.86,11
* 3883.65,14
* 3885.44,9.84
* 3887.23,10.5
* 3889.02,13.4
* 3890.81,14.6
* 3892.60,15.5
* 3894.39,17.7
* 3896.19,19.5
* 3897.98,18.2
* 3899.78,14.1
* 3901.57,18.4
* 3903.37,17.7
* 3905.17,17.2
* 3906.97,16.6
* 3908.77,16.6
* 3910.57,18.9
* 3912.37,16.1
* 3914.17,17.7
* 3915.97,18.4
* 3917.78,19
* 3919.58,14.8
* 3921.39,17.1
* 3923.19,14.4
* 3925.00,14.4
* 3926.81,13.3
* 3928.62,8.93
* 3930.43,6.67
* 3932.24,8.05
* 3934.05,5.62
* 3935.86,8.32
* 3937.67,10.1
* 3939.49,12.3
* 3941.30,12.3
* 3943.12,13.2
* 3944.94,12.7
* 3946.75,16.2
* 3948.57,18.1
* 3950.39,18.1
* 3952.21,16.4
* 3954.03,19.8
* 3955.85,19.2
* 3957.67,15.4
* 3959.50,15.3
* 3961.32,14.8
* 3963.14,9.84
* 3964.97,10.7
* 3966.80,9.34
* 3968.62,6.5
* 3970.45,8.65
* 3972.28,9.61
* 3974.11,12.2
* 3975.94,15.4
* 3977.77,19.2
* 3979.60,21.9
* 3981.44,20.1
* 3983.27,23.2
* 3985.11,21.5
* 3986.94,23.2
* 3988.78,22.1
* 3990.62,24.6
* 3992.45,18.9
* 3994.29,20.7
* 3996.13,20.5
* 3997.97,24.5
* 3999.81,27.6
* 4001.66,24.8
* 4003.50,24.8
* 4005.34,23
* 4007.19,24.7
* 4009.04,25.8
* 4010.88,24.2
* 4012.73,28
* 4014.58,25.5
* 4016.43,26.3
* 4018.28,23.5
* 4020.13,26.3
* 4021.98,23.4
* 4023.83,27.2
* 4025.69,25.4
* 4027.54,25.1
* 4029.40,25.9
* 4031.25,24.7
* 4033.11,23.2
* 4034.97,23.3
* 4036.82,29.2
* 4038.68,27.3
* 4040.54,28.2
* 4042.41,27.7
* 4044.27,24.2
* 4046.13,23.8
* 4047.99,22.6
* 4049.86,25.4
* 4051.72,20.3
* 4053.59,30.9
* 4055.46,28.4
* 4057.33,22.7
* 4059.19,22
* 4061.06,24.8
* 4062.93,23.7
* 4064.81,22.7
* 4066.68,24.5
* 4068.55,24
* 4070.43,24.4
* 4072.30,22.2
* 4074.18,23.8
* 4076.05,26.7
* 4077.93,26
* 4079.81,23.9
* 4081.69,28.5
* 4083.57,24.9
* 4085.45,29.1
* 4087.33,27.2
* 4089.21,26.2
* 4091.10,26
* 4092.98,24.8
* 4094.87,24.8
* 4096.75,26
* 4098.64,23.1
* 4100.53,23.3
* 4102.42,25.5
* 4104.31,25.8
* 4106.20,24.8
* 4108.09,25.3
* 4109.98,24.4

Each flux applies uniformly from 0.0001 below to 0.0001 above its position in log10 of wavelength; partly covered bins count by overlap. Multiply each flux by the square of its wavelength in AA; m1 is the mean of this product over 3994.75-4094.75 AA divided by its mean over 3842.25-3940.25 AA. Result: 2.1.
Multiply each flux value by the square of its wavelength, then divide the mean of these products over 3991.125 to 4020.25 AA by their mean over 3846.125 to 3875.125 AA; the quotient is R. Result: 2.22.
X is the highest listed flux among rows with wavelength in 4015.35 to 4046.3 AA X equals 29.2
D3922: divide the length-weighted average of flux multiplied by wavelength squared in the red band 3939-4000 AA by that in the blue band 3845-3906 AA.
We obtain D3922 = 1.34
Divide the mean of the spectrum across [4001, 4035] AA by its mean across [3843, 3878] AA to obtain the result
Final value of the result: 2.1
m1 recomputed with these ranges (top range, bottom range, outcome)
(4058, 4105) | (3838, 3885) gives 2.42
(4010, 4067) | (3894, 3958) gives 1.78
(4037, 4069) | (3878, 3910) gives 1.81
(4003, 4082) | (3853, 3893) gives 2.26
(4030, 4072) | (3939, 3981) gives 1.82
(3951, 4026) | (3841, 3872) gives 1.90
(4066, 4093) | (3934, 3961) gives 1.88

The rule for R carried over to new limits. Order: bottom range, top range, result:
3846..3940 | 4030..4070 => 2.02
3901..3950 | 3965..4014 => 1.47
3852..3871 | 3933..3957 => 1.26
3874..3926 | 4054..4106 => 1.79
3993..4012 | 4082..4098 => 1.14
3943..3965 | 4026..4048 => 1.71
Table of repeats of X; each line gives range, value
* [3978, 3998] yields 24.6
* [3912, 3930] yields 19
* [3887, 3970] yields 19.8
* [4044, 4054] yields 30.9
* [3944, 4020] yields 28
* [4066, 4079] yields 26.7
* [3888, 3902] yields 19.5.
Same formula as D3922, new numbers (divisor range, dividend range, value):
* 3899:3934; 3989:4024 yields 1.71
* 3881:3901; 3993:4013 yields 1.77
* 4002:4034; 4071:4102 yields 1.05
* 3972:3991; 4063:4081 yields 1.30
